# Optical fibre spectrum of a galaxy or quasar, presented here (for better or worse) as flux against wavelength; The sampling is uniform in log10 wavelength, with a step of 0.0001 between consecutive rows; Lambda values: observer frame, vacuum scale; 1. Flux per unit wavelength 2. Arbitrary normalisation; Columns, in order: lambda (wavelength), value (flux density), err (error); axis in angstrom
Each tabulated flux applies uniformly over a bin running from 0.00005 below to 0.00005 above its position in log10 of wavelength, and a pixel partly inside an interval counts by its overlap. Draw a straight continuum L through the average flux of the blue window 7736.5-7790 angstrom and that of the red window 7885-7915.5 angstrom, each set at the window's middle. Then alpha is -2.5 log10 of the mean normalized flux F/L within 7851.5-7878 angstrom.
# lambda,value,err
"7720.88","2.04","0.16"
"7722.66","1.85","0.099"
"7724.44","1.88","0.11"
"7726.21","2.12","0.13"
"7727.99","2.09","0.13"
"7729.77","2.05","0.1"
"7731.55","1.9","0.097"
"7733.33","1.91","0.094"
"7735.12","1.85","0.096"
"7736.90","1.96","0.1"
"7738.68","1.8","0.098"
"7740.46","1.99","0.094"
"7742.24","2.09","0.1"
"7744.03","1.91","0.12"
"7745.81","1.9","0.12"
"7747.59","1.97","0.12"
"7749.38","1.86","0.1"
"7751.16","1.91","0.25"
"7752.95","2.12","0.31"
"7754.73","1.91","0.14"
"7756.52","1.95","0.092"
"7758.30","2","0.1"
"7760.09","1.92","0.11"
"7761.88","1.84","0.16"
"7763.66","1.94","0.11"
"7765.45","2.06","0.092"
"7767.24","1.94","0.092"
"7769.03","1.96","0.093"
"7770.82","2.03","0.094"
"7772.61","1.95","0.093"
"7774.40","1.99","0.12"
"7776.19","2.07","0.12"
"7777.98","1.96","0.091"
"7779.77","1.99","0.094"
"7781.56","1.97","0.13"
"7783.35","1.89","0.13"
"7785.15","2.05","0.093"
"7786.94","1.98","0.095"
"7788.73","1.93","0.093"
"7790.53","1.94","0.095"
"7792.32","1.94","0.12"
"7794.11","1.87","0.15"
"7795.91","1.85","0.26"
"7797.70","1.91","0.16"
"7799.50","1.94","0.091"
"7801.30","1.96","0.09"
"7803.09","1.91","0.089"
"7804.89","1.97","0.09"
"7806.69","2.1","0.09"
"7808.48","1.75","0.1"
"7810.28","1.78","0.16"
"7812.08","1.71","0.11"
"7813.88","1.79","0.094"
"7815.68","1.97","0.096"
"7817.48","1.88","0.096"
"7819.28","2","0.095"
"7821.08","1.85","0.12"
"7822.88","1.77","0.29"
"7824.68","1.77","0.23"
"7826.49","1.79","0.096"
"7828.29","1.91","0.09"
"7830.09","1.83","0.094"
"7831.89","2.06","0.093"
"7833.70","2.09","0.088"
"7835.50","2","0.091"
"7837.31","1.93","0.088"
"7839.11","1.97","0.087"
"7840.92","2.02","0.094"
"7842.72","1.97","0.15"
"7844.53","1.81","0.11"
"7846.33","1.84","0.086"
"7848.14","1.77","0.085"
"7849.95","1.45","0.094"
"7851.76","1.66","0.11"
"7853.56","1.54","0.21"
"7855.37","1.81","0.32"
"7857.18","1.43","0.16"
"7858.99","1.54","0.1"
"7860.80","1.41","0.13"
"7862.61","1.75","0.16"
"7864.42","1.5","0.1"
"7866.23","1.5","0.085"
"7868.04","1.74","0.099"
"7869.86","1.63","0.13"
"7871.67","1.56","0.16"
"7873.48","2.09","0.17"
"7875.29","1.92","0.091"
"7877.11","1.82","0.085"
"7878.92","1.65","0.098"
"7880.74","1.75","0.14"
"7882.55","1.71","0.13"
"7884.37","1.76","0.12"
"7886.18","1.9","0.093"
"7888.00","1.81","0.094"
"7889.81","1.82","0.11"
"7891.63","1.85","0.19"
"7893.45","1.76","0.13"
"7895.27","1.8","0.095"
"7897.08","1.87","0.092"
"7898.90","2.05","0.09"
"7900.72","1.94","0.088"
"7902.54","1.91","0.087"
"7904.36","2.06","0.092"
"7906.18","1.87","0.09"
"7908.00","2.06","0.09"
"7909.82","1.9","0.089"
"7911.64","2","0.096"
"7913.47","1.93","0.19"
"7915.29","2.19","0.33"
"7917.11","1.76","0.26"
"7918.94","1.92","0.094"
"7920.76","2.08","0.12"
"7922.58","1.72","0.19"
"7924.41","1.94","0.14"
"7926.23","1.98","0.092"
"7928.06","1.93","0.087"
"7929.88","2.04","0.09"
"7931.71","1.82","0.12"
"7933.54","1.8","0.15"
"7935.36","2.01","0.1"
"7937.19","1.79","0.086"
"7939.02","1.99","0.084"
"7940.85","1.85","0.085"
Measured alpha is 0.16 mag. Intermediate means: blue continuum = 1.96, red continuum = 1.92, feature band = 1.66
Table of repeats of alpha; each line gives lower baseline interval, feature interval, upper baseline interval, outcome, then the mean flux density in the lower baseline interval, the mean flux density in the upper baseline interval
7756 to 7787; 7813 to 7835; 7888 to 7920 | 0.03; 1.97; 1.92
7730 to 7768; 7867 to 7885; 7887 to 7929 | 0.10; 1.94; 1.92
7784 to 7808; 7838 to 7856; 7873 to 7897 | 0.05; 1.95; 1.82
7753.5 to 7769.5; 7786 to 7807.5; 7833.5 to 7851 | -0.01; 1.95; 1.87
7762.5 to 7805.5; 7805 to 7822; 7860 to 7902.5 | 0.01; 1.96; 1.77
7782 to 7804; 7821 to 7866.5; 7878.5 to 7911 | 0.08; 1.93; 1.86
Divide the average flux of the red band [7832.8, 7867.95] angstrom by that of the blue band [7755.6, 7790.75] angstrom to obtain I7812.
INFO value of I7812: 0.9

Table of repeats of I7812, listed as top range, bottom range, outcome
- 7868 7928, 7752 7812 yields 0.96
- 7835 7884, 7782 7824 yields 0.91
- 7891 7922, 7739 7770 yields 0.99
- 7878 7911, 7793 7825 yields 0.99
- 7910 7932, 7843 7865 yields 1.19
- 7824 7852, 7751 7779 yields 0.95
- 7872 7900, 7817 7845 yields 0.96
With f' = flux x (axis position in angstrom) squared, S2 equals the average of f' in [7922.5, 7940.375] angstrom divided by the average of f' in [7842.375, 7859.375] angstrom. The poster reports 1.2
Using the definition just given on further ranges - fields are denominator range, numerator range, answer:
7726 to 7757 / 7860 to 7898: 0.92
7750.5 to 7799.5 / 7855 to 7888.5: 0.89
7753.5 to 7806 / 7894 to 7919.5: 1.03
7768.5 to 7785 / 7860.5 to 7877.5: 0.88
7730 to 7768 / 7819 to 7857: 0.97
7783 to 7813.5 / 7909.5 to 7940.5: 1.04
